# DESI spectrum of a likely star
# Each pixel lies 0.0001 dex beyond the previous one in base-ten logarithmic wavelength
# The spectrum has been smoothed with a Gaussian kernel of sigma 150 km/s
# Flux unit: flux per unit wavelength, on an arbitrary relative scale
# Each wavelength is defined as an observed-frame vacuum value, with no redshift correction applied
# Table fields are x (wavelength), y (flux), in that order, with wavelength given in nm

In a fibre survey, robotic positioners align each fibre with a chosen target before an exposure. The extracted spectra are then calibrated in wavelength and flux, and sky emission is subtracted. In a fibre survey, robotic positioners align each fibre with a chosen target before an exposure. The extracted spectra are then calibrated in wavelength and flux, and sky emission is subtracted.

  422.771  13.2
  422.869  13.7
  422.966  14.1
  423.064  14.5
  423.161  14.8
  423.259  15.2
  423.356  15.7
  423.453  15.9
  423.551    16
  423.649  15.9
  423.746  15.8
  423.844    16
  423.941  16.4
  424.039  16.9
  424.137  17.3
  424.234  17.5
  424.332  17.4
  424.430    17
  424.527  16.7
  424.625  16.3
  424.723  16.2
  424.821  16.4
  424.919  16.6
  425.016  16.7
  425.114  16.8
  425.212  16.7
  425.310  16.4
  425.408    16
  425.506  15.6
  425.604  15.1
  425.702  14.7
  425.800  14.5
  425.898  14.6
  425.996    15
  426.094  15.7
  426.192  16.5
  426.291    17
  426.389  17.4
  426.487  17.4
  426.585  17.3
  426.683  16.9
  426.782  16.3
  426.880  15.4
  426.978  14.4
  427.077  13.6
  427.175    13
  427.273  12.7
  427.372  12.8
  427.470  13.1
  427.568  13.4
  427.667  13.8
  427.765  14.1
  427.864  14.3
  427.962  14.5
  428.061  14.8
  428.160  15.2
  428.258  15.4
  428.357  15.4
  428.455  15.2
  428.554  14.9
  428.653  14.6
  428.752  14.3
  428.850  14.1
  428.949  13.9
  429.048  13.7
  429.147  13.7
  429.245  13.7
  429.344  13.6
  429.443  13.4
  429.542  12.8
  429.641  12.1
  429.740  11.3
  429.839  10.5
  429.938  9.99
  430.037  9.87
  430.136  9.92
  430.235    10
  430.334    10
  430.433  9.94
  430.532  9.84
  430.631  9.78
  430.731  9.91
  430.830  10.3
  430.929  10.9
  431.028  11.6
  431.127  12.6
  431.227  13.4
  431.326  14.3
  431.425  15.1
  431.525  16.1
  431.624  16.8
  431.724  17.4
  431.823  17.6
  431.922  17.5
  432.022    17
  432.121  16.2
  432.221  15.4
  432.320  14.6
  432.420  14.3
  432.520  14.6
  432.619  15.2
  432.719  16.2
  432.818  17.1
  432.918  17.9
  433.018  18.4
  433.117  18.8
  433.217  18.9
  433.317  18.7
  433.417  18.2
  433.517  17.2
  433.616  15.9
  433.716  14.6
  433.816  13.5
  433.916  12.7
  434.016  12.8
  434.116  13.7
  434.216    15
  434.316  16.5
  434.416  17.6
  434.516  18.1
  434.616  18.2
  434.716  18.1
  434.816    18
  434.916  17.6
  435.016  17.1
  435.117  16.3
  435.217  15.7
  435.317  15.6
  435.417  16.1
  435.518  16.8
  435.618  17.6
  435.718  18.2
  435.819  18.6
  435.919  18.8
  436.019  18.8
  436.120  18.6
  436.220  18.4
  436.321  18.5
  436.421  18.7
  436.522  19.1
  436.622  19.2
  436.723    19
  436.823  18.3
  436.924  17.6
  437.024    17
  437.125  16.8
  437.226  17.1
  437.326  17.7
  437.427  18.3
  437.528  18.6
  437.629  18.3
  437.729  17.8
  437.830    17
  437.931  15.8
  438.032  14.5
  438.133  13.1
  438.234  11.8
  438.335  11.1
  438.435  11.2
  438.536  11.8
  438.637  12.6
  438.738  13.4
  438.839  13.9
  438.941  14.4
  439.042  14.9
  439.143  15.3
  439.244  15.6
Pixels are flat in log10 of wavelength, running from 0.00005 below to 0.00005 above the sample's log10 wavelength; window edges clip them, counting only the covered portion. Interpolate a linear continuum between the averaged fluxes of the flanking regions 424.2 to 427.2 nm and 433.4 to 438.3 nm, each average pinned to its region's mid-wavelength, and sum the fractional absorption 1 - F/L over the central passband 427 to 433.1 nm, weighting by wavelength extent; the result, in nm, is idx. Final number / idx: 0.984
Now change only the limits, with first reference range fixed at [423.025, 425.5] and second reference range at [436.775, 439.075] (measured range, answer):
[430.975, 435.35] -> -0.119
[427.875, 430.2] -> 0.382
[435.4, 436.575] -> -0.210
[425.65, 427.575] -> 0.120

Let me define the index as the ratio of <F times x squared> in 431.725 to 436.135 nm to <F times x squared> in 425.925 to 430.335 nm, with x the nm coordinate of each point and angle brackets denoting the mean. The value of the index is 1.2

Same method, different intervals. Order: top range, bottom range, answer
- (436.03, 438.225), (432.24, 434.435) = 1.11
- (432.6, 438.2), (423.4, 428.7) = 1.15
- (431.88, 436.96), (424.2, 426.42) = 1.09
